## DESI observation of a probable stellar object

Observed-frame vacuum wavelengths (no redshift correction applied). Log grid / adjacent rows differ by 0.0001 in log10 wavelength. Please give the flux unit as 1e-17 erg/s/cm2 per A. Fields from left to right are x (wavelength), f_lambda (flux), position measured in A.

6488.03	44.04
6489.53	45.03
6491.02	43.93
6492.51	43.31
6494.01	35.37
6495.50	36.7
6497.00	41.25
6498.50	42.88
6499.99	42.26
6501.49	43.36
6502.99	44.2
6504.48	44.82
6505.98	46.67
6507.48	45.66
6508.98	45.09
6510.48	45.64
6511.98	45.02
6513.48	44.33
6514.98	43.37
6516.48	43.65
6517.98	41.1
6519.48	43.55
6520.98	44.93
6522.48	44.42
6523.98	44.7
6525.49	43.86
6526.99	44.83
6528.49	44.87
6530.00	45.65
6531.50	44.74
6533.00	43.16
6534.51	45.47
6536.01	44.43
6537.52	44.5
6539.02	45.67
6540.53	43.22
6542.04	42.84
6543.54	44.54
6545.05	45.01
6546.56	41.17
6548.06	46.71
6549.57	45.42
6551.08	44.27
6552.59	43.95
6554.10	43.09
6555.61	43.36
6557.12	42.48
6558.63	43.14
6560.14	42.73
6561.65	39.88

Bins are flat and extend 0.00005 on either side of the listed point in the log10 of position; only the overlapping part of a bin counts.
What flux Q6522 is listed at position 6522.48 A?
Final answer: 44.42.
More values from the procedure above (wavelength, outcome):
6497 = 41.25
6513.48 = 44.33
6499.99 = 42.26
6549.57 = 45.42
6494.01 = 35.37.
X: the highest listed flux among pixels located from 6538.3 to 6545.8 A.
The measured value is 45.67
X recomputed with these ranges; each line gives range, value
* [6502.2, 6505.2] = 44.82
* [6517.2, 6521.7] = 44.93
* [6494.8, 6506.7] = 46.67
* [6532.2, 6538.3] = 45.47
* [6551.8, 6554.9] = 43.95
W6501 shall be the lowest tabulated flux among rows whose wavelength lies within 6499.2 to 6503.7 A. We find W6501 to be 42.26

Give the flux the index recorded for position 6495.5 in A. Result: 36.7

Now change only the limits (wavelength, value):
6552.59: 43.95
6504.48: 44.82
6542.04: 42.84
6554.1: 43.09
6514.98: 43.37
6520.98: 44.93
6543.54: 44.54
